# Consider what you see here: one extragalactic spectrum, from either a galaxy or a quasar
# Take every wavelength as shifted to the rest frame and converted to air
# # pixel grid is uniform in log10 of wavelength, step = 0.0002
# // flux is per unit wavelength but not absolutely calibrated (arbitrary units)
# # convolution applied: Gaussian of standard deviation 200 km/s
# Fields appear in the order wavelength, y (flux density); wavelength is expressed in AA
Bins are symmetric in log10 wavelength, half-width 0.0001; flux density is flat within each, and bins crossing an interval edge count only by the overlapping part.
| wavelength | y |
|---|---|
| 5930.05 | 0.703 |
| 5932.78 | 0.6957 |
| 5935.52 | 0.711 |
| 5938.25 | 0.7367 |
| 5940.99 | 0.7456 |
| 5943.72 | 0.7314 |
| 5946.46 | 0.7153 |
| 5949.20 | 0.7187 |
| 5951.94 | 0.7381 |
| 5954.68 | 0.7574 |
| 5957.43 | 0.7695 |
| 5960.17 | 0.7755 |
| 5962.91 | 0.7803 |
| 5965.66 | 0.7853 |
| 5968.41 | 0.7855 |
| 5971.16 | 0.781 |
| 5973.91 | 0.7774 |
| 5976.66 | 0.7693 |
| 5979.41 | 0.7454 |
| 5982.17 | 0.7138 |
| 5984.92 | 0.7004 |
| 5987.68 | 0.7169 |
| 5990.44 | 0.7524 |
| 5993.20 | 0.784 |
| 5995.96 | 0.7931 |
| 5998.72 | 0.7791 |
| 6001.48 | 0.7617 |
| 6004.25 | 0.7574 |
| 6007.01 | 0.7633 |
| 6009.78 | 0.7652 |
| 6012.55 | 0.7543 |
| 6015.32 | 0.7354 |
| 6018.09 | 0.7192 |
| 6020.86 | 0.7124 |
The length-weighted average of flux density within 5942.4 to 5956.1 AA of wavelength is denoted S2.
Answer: 0.732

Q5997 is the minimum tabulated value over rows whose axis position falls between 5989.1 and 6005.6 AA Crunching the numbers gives 0.7524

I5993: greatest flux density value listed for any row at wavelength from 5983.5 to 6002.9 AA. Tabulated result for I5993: 0.7931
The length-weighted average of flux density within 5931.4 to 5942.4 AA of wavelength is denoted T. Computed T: 0.722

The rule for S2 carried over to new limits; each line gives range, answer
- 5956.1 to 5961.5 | 0.773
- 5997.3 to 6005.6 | 0.766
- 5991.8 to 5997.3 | 0.788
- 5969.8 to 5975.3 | 0.779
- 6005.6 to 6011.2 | 0.764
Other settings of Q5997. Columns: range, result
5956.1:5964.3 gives 0.7695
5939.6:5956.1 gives 0.7153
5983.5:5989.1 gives 0.7004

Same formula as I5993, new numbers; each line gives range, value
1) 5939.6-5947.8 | 0.7456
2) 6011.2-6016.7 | 0.7543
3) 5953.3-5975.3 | 0.7855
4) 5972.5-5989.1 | 0.7774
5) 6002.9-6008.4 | 0.7633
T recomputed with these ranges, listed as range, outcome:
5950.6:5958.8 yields 0.755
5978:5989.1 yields 0.719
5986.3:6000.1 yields 0.765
